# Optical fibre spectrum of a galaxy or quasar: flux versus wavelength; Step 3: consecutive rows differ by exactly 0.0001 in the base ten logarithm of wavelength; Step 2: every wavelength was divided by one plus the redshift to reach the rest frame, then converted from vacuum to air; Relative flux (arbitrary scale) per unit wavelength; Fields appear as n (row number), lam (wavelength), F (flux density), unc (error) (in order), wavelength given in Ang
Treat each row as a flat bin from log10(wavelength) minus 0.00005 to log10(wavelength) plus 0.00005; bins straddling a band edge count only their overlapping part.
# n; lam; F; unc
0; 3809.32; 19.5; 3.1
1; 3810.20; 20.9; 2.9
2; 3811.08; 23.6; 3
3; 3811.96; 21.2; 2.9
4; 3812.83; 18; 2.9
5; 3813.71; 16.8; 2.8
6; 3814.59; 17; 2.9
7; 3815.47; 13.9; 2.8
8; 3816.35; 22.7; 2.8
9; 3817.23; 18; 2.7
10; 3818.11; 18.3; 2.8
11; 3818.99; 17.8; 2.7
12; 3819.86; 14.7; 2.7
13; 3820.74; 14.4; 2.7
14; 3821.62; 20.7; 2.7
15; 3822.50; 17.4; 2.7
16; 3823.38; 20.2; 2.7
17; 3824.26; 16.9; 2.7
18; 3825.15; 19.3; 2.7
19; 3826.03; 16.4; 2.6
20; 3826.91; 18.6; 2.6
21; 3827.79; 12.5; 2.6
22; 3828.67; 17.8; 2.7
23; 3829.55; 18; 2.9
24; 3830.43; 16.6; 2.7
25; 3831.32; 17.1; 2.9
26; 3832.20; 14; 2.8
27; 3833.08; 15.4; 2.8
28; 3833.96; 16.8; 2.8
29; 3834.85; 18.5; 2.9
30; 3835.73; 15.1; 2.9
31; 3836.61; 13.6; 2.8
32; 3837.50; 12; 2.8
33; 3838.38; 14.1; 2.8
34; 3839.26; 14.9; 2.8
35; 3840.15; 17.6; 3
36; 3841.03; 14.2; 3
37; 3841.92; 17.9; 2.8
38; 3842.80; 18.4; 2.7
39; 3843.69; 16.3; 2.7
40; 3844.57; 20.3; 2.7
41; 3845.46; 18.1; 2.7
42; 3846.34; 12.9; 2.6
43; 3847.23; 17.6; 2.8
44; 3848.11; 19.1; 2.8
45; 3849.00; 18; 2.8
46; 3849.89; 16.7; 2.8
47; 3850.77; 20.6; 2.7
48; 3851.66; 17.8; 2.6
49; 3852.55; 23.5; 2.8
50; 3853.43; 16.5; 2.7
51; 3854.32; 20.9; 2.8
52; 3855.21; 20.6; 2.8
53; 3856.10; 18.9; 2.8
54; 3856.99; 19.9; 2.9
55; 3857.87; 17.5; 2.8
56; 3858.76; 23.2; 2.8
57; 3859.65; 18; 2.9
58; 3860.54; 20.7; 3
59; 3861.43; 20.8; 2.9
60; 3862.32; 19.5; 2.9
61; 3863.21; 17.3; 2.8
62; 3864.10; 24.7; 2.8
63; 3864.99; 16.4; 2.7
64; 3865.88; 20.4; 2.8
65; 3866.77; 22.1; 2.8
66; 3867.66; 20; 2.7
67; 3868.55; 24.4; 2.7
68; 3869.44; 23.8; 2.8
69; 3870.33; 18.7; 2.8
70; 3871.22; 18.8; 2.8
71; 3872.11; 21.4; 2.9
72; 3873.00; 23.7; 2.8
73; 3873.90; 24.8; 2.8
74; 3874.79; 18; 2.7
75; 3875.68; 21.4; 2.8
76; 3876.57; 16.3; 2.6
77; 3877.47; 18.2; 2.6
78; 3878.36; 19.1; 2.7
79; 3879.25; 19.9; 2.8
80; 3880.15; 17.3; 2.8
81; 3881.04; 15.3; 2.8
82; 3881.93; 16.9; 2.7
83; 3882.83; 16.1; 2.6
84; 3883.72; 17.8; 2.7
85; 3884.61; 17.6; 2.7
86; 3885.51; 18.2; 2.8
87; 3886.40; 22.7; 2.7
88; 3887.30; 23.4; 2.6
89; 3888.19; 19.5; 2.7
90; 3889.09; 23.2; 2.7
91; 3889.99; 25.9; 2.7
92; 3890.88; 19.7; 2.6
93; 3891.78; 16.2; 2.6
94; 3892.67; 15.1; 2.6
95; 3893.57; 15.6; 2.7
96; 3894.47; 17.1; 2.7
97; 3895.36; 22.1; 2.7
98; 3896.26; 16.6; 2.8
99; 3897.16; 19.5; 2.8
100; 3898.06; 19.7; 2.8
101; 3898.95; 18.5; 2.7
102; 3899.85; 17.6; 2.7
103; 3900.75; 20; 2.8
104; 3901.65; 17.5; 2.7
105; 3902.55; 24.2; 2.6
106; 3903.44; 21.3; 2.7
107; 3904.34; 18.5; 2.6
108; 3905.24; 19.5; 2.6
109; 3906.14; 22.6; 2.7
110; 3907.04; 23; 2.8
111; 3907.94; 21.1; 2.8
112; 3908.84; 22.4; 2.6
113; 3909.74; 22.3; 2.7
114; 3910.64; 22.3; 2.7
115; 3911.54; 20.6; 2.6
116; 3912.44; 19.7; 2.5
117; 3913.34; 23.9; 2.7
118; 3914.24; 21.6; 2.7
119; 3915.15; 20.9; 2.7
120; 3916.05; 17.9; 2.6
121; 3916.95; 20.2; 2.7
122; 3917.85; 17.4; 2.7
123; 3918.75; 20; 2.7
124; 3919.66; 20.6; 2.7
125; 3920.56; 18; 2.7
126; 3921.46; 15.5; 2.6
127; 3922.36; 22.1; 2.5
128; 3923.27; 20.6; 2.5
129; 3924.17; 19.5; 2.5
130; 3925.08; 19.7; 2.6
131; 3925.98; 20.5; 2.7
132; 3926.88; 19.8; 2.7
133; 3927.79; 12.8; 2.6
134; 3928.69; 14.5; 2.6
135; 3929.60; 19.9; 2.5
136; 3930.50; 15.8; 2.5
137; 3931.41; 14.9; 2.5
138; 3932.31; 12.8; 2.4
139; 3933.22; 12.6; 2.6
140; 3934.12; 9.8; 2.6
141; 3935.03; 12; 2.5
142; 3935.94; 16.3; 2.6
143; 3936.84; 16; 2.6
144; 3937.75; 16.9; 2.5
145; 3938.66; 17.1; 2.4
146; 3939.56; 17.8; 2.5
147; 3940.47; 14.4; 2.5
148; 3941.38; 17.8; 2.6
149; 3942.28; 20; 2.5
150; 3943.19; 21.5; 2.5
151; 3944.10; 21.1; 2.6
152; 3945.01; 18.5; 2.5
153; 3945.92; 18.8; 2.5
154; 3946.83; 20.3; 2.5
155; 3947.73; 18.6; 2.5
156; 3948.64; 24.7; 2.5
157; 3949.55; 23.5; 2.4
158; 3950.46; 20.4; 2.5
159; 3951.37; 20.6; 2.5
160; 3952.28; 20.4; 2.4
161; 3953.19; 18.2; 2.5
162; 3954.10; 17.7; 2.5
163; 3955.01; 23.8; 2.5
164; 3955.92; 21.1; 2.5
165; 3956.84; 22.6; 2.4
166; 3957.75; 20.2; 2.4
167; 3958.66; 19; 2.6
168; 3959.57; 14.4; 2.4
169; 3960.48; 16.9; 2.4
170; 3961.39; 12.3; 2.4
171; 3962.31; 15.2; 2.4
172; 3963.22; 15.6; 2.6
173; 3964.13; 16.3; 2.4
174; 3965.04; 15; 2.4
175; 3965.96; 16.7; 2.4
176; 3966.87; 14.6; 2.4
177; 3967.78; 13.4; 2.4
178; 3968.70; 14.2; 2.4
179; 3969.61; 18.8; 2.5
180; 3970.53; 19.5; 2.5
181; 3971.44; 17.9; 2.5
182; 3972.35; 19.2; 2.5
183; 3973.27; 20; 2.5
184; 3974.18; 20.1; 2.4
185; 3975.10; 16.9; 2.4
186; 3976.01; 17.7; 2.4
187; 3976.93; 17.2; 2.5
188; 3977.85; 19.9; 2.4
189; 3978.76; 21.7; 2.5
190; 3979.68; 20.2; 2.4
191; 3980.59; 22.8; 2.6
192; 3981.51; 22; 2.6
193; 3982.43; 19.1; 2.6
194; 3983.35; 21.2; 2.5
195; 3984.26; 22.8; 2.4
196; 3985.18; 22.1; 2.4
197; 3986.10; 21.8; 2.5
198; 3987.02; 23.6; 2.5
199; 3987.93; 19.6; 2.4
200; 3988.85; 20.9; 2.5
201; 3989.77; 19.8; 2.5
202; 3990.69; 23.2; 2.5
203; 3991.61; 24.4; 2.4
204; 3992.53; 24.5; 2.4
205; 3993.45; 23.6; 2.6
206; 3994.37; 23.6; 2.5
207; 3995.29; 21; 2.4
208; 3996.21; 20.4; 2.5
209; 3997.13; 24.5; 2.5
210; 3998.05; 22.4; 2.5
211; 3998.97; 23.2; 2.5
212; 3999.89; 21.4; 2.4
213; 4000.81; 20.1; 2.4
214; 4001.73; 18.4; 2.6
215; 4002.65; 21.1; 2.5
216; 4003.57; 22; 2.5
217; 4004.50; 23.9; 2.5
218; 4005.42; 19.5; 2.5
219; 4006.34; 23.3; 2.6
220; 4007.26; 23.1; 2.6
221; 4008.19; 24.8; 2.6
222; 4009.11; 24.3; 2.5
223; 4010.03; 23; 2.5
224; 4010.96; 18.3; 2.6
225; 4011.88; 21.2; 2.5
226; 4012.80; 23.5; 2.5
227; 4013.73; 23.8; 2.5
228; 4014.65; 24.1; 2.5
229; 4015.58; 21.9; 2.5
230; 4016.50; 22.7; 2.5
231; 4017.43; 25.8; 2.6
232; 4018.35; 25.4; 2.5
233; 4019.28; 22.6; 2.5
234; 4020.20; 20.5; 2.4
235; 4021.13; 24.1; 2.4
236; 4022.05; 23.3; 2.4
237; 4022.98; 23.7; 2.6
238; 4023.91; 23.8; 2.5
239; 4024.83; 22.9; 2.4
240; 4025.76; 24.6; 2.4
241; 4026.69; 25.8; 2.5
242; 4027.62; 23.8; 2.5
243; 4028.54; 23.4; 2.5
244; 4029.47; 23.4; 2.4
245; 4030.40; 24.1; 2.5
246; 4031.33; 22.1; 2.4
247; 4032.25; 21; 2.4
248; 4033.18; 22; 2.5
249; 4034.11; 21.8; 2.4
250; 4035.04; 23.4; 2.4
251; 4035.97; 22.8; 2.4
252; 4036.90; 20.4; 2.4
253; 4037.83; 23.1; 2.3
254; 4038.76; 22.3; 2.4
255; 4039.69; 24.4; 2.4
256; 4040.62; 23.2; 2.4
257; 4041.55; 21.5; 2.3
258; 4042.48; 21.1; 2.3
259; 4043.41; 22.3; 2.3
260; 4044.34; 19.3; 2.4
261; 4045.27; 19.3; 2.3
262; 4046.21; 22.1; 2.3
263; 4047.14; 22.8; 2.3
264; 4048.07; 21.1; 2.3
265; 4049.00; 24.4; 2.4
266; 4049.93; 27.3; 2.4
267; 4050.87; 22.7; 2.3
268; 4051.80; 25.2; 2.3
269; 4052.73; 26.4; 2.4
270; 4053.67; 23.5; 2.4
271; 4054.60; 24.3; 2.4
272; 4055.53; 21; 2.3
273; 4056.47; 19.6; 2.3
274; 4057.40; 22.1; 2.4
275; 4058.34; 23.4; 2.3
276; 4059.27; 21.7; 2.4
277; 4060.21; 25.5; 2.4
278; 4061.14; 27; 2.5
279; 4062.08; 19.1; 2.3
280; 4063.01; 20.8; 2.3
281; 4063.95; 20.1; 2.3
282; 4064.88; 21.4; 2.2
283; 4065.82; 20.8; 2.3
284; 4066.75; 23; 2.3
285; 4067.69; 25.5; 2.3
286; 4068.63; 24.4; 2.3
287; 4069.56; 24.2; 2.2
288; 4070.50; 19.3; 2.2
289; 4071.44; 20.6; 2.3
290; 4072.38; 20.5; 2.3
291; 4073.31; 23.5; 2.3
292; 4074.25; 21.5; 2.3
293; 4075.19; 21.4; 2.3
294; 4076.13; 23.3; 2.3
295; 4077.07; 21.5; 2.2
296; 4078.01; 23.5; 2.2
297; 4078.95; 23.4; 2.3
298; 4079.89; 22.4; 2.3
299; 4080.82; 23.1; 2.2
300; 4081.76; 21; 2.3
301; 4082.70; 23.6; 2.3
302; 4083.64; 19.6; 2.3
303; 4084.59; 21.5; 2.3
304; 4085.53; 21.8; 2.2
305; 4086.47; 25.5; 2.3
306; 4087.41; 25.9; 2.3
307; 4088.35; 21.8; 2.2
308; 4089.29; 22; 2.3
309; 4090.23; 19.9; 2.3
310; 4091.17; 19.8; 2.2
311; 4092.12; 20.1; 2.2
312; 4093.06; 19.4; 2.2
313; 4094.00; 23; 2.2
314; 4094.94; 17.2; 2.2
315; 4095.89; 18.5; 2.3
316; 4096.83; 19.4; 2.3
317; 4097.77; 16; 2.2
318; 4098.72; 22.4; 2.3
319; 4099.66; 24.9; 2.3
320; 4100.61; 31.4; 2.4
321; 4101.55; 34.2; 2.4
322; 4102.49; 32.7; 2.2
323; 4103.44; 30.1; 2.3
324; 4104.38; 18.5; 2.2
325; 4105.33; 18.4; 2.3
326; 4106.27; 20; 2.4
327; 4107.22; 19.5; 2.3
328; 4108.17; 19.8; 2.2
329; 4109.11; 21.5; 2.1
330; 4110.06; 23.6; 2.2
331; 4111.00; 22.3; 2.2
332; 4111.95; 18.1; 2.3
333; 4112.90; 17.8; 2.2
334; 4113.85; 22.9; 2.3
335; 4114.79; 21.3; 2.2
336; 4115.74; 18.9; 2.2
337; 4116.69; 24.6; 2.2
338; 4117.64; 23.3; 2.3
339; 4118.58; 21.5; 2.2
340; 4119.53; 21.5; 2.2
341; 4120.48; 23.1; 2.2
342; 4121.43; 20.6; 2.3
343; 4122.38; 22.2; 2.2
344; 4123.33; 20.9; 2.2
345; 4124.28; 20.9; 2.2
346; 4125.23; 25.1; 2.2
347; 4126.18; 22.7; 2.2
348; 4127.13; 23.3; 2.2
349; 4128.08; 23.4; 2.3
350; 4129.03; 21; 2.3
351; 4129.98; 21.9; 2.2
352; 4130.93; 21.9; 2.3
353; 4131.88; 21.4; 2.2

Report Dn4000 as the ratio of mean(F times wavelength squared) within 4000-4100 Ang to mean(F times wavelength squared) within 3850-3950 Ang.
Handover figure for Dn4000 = 1.3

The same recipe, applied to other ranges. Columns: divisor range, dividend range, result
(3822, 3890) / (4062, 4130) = 1.34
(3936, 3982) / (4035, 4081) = 1.27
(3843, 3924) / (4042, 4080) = 1.25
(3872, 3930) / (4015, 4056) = 1.26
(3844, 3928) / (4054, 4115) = 1.25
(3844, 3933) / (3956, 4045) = 1.15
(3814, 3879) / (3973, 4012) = 1.26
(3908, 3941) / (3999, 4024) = 1.31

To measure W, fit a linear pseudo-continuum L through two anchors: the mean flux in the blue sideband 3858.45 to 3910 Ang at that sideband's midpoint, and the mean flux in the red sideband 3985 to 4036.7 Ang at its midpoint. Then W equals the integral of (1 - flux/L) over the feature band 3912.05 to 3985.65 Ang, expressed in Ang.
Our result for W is 9.89 Ang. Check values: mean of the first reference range 19.9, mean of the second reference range 22.7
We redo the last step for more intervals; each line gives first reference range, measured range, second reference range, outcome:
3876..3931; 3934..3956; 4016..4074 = 1.7 Ang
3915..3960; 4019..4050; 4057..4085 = -2.2 Ang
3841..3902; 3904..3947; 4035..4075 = 3.5 Ang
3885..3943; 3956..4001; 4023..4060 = 2.6 Ang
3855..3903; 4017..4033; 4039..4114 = -1.4 Ang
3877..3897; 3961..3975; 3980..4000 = 3.2 Ang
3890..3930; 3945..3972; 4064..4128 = 2.6 Ang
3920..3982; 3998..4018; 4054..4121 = -2.6 Ang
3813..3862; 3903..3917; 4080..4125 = -1.7 Ang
